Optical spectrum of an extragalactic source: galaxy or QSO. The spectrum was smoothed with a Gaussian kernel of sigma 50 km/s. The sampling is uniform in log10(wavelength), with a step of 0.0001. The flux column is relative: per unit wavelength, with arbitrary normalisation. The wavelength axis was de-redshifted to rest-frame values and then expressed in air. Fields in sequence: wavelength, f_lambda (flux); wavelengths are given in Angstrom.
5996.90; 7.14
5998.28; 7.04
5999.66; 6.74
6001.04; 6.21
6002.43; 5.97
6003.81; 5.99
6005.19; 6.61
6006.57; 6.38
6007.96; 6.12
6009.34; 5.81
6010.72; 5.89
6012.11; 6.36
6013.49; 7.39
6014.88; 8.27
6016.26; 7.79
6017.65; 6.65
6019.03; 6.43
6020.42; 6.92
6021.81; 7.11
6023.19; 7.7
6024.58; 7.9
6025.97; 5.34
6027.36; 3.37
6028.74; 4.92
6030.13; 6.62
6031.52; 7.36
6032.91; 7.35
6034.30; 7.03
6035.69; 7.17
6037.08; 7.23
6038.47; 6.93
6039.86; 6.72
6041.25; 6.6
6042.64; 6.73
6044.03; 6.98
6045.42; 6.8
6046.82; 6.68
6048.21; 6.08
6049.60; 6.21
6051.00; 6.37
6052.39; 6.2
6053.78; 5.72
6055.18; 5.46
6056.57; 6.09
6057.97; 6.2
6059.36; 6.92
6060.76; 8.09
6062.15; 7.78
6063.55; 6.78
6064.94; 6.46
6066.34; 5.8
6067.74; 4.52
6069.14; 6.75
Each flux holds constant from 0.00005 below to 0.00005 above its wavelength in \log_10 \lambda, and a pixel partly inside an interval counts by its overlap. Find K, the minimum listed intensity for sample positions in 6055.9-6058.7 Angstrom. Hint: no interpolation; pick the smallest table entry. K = 6.09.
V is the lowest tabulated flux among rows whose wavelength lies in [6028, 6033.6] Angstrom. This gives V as 4.92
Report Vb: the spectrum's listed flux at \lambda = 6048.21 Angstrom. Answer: 6.08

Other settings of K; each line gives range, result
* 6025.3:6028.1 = 3.37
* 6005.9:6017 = 5.81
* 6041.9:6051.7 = 6.08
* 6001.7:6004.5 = 5.97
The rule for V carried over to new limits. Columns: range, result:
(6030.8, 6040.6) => 6.72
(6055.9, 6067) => 5.8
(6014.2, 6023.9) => 6.43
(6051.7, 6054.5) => 5.72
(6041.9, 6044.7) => 6.73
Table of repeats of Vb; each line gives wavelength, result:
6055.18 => 5.46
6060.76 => 8.09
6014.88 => 8.27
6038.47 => 6.93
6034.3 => 7.03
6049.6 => 6.21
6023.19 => 7.7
